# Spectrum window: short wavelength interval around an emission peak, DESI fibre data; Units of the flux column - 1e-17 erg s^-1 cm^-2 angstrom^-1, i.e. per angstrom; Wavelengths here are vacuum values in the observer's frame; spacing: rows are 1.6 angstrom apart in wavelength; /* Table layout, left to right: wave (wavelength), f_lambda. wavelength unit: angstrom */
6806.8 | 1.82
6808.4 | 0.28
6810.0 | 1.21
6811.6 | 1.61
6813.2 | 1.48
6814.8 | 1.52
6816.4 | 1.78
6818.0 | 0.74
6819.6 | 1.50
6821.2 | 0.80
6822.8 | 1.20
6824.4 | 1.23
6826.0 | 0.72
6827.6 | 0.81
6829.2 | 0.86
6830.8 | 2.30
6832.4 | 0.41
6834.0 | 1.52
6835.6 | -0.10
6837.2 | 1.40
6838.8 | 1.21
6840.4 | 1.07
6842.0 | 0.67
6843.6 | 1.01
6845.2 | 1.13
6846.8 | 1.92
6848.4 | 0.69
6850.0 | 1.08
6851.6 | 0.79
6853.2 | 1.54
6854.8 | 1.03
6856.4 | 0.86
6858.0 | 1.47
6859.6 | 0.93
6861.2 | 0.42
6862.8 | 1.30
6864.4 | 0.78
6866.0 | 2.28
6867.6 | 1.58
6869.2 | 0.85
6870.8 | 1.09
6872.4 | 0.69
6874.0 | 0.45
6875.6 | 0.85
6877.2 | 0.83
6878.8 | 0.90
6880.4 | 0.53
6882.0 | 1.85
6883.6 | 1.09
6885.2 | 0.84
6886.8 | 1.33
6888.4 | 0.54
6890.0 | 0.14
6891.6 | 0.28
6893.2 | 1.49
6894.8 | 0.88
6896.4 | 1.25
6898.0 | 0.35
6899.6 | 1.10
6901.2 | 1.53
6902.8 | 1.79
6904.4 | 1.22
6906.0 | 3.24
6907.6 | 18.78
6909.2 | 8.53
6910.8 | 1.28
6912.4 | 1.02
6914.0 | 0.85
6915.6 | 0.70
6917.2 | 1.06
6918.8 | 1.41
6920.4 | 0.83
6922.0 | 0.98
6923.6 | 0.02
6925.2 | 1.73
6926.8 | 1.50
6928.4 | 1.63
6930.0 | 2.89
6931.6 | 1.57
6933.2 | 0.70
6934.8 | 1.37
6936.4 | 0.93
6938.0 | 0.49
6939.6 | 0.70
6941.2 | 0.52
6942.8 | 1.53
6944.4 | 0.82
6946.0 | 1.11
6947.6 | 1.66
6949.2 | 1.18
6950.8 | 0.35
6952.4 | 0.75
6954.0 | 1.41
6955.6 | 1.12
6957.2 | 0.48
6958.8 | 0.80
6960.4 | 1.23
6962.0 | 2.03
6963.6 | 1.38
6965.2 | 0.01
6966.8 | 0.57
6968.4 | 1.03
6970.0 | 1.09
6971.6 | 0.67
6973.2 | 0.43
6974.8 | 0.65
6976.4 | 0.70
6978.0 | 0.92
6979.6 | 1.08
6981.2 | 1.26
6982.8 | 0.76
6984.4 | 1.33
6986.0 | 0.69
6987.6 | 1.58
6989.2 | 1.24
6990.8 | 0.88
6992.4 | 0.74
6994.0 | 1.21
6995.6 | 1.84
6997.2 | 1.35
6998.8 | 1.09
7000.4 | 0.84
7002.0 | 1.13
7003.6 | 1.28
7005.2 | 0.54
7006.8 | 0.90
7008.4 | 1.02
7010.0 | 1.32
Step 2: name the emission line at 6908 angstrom H-alpha 6563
